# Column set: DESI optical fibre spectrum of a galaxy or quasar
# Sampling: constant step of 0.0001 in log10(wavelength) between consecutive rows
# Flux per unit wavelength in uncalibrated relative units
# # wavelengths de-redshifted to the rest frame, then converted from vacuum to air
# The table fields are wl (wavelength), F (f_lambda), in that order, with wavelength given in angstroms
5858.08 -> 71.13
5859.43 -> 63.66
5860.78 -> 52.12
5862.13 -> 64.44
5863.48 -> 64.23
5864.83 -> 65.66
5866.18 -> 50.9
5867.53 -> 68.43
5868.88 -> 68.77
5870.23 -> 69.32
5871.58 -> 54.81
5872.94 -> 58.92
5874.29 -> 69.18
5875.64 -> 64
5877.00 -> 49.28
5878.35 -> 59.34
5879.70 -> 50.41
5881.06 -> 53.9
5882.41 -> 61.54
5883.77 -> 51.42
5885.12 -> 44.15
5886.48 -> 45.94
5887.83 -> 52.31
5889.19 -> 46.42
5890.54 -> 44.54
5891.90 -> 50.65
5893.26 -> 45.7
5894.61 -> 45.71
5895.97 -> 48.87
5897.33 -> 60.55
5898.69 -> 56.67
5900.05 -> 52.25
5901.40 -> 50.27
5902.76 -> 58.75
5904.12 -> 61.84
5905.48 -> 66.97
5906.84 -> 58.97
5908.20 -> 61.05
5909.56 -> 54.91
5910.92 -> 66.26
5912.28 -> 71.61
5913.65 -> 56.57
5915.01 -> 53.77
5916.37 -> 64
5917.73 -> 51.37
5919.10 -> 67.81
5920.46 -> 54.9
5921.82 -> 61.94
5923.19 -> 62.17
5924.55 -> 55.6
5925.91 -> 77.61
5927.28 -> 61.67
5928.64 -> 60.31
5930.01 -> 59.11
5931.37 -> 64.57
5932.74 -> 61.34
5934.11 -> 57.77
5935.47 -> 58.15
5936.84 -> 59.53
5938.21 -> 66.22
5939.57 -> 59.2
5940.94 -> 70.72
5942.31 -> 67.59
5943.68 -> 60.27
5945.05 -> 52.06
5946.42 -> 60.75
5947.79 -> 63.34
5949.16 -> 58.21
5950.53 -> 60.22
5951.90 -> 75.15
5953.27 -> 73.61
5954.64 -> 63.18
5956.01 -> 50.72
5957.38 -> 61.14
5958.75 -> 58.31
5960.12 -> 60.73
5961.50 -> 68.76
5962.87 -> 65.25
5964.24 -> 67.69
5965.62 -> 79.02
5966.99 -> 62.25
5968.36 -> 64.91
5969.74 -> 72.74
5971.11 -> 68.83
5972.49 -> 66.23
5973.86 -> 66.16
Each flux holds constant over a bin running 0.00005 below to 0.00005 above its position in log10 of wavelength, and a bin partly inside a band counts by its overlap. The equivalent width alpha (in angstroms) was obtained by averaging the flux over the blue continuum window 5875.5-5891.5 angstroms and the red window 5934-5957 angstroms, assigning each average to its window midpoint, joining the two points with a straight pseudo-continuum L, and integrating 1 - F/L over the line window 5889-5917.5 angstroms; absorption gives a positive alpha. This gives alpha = -0.6 angstroms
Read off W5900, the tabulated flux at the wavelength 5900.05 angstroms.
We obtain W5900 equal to 52.25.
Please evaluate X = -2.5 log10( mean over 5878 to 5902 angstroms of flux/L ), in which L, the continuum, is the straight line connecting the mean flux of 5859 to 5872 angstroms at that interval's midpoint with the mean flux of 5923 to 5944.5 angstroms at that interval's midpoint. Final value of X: 0.22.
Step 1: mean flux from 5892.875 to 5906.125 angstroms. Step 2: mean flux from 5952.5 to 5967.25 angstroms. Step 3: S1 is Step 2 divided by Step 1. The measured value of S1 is 1.2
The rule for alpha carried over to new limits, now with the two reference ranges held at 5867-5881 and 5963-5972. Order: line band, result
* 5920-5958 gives 2.5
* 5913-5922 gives 0.9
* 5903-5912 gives 0.2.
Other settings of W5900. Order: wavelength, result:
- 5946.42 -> 60.75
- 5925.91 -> 77.61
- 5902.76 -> 58.75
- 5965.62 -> 79.02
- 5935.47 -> 58.15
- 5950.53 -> 60.22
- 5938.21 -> 66.22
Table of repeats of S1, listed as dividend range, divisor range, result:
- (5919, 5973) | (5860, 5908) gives 1.13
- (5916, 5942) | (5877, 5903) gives 1.20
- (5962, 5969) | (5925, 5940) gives 1.09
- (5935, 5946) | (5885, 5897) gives 1.29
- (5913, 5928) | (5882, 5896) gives 1.25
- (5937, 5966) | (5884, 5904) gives 1.26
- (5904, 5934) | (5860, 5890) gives 1.07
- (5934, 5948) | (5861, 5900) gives 1.10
